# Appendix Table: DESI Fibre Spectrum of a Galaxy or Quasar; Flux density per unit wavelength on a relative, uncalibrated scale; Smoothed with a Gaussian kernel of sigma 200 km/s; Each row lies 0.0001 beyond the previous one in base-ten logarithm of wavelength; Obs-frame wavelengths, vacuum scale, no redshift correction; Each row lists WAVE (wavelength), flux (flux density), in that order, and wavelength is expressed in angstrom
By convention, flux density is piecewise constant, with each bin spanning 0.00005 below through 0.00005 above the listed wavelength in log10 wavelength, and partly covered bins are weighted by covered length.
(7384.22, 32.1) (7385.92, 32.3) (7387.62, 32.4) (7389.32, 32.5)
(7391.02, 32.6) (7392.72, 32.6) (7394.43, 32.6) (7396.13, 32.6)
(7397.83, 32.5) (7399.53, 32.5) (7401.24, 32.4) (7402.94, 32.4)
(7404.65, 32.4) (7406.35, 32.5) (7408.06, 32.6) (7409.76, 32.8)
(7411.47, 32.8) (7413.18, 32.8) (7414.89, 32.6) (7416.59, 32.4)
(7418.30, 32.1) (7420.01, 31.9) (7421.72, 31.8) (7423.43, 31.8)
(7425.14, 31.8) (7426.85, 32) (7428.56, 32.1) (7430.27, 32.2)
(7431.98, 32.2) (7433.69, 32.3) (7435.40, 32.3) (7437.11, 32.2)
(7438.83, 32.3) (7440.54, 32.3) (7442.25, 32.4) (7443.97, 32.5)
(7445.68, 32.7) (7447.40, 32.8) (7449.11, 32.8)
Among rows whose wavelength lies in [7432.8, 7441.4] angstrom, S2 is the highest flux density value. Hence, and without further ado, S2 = 32.3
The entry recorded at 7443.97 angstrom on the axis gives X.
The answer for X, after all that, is 32.5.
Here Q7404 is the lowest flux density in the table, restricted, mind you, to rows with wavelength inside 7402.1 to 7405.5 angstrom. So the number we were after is 32.4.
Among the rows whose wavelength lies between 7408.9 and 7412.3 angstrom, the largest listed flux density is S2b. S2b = 32.8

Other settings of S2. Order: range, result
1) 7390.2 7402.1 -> 32.6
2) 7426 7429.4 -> 32.1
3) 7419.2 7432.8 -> 32.2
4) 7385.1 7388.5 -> 32.4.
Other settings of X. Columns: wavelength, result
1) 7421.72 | 31.8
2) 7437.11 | 32.2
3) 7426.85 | 32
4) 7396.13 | 32.6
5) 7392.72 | 32.6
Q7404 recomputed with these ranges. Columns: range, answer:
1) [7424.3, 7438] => 31.8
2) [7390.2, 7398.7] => 32.5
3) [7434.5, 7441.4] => 32.2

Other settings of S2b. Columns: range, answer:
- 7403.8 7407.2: 32.5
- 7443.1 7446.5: 32.7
